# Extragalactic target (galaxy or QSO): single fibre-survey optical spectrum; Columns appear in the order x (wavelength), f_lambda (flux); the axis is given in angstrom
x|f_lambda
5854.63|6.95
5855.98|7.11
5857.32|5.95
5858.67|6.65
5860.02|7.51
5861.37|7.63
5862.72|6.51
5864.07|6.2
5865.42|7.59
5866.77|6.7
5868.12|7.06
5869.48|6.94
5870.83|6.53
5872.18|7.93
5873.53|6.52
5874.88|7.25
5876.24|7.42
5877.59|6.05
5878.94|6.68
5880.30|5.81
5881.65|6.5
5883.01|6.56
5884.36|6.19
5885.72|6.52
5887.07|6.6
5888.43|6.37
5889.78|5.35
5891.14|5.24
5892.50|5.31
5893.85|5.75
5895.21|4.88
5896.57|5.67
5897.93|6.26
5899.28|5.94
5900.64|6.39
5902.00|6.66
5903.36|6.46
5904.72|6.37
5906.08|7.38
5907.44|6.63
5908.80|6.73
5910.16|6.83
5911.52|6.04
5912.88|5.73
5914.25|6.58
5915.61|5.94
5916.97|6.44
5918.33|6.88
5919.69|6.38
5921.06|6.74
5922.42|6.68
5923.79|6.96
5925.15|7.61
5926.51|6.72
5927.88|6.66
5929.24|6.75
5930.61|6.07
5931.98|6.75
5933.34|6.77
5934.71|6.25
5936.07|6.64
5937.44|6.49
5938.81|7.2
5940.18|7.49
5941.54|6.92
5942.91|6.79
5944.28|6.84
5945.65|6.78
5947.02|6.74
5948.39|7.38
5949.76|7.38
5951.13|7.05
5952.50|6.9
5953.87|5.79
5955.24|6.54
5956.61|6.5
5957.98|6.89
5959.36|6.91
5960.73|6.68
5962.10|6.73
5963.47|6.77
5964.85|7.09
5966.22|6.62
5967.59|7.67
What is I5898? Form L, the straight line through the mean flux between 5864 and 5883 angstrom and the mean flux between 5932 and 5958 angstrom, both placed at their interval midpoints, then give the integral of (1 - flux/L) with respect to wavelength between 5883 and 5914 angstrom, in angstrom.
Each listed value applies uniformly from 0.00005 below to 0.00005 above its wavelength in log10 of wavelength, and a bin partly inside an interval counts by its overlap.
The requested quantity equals 2.9 angstrom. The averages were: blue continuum 6.81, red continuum 6.81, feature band 6.17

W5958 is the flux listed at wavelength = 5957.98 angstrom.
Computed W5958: 6.89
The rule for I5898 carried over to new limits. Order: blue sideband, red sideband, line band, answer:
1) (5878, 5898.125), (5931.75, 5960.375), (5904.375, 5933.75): -0.9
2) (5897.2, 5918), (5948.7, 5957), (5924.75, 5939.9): -0.3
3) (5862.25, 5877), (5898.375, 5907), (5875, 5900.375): 2.4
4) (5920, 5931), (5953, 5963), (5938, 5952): -0.8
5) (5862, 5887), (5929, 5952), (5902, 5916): 0.6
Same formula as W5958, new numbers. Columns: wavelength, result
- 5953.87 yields 5.79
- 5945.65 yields 6.78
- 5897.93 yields 6.26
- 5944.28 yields 6.84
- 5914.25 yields 6.58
